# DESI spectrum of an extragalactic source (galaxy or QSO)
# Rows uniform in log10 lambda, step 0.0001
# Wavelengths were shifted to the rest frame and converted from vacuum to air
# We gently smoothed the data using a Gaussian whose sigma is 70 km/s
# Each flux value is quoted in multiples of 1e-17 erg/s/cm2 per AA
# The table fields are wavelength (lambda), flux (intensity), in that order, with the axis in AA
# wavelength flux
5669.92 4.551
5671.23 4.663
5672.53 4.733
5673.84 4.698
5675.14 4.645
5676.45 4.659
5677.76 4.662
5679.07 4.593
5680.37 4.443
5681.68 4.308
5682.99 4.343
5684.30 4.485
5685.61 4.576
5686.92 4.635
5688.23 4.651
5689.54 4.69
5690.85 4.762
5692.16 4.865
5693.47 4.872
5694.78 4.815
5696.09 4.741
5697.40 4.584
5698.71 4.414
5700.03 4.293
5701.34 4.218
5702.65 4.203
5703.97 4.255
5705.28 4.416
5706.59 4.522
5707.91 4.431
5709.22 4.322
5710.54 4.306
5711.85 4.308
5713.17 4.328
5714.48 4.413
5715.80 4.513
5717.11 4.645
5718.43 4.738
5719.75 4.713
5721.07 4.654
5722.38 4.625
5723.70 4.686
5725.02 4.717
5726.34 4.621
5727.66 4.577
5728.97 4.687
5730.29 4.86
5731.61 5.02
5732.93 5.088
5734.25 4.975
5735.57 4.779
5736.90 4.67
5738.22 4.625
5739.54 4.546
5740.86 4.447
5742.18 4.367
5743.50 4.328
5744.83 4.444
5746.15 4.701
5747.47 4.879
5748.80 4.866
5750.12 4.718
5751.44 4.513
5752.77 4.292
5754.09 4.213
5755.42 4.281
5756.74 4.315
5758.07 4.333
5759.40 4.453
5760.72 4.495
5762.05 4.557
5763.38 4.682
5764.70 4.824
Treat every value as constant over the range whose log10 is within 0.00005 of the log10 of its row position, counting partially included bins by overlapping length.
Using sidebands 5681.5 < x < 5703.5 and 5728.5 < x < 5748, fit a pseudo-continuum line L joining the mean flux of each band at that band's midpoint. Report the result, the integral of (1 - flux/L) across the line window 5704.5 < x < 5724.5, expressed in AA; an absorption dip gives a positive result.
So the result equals 0.5 AA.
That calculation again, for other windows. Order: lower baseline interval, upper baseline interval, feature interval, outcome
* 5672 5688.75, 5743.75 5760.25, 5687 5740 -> -0.8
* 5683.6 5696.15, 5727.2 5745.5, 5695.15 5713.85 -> 1.2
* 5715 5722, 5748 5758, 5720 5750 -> -0.9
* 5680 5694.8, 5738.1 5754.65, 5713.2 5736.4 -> -0.8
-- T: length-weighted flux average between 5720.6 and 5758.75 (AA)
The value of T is 4.61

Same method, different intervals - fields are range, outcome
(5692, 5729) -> 4.53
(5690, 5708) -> 4.53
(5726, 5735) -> 4.84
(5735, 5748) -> 4.57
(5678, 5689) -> 4.51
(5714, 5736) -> 4.73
